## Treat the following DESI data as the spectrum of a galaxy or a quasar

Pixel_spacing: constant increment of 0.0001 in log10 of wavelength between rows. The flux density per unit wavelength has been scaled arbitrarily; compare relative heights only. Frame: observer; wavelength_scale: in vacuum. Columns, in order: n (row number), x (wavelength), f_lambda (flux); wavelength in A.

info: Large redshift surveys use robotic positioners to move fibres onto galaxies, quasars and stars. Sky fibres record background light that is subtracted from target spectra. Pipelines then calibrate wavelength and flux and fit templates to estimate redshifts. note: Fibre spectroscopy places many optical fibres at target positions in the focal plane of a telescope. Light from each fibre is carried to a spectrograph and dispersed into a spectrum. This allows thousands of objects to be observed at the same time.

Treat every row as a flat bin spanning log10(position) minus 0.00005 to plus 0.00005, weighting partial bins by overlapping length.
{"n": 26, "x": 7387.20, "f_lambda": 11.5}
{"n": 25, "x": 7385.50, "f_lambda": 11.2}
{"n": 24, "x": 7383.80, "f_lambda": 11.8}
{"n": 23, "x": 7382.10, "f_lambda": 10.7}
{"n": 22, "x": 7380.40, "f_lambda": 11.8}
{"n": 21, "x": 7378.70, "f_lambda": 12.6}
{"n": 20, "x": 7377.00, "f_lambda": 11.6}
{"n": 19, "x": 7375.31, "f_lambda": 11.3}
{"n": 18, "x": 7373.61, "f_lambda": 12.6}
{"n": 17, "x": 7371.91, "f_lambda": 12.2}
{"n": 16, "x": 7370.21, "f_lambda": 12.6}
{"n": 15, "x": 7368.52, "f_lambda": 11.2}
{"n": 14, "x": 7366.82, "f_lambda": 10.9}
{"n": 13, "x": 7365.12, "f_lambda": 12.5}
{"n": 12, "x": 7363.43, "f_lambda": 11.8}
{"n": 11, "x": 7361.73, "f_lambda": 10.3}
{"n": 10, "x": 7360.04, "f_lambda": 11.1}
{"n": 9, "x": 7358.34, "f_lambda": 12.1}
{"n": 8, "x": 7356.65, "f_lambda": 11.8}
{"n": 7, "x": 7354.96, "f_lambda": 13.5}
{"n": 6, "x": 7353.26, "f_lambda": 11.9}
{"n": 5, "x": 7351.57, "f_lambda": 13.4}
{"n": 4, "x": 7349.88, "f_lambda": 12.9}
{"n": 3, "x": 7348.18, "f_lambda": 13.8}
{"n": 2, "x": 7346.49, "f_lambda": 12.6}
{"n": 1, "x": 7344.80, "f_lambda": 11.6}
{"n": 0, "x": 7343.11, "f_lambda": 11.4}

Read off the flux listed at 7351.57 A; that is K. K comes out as 13.4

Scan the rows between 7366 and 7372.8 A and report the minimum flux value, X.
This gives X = 10.9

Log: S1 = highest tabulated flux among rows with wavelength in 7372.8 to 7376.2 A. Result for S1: 12.6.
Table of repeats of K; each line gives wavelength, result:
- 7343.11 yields 11.4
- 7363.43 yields 11.8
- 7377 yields 11.6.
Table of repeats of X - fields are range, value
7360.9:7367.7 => 10.3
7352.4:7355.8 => 11.9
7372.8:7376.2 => 11.3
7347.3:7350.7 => 12.9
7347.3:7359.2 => 11.8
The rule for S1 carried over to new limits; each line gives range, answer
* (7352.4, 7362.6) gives 13.5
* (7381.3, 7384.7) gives 11.8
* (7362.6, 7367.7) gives 12.5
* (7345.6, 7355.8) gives 13.8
